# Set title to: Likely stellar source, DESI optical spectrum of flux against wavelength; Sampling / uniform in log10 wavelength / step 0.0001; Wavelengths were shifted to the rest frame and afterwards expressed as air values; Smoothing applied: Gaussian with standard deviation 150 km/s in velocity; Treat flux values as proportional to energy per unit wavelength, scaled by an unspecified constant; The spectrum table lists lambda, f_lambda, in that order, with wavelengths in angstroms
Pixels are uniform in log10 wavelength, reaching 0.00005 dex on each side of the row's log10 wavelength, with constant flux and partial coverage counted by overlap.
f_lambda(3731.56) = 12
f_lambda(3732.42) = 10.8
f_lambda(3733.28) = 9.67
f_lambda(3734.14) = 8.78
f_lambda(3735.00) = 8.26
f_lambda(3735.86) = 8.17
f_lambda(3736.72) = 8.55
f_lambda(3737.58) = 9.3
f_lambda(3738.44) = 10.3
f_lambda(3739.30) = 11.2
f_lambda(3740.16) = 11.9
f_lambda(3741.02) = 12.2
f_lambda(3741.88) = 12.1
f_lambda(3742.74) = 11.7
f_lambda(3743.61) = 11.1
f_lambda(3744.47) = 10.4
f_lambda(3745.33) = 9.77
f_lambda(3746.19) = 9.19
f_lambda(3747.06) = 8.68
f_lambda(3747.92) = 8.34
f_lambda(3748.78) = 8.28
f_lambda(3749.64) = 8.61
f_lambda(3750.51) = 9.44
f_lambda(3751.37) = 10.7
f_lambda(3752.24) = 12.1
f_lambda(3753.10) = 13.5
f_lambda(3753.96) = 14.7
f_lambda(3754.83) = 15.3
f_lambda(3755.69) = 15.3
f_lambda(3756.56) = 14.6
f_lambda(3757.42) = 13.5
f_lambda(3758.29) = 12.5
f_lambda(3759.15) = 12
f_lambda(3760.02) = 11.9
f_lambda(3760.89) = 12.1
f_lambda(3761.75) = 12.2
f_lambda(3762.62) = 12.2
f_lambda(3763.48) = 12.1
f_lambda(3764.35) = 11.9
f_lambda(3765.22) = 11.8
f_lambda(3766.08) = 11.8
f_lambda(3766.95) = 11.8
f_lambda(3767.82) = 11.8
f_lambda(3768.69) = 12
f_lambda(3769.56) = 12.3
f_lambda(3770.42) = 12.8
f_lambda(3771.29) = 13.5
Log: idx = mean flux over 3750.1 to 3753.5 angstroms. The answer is 11.4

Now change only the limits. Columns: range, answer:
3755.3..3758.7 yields 13.9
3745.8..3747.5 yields 8.9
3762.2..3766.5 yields 12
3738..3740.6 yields 11.1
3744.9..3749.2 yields 8.86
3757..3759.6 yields 12.6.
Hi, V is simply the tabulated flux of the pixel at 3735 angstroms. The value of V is 8.26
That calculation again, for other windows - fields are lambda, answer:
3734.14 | 8.78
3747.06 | 8.68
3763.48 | 12.1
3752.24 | 12.1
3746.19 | 9.19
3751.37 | 10.7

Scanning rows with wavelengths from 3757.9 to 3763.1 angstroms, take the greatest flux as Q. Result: 12.5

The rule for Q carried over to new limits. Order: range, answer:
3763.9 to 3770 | 12.3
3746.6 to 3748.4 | 8.68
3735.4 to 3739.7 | 11.2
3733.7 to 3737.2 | 8.78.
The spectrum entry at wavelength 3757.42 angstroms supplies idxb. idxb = 13.5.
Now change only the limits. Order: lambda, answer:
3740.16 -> 11.9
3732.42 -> 10.8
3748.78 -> 8.28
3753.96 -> 14.7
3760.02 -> 11.9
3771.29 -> 13.5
